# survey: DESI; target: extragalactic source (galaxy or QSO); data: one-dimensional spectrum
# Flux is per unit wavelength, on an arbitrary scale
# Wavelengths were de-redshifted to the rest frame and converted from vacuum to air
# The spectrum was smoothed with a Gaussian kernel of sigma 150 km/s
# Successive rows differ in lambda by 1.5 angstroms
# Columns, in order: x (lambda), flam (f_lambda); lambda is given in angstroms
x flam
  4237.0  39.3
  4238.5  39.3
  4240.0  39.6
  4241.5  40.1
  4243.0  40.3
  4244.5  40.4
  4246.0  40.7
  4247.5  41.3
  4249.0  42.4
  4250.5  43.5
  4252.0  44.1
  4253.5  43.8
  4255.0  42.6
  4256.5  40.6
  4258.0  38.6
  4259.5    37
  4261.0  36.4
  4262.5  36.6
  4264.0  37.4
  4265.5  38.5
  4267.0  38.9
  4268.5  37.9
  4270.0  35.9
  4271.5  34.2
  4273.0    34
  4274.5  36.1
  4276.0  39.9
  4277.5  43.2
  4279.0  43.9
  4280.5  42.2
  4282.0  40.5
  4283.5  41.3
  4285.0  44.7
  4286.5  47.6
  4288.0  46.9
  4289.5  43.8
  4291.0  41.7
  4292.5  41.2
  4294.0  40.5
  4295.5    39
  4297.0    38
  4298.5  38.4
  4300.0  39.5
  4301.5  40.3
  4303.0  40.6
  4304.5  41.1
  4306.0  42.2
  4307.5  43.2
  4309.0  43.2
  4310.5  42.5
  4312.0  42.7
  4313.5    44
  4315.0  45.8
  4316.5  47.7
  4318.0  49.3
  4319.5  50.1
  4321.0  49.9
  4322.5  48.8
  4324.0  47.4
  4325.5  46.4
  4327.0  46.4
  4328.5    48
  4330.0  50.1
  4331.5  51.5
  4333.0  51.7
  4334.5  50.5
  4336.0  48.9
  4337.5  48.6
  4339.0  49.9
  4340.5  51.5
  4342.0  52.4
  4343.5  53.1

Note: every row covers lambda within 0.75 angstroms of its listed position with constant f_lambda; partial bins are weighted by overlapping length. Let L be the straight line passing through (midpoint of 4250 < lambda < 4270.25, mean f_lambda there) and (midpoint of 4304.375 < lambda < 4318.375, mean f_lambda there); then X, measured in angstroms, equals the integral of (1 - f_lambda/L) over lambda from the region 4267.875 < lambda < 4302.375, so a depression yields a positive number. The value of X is 1.1 angstroms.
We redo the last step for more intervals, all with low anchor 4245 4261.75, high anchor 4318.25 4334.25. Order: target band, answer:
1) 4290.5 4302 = 1.50 angstroms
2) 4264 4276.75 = 1.76 angstroms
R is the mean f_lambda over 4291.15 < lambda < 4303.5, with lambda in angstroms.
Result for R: 39.8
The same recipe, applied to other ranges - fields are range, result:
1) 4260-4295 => 40.1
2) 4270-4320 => 42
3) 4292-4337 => 45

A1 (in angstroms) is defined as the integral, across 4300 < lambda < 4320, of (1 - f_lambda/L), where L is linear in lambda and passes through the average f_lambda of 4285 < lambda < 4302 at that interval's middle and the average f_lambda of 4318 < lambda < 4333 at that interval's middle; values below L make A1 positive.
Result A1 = 0.7 angstroms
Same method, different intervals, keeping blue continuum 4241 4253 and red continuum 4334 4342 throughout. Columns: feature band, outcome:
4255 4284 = 3.4 angstroms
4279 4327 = 3.3 angstroms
